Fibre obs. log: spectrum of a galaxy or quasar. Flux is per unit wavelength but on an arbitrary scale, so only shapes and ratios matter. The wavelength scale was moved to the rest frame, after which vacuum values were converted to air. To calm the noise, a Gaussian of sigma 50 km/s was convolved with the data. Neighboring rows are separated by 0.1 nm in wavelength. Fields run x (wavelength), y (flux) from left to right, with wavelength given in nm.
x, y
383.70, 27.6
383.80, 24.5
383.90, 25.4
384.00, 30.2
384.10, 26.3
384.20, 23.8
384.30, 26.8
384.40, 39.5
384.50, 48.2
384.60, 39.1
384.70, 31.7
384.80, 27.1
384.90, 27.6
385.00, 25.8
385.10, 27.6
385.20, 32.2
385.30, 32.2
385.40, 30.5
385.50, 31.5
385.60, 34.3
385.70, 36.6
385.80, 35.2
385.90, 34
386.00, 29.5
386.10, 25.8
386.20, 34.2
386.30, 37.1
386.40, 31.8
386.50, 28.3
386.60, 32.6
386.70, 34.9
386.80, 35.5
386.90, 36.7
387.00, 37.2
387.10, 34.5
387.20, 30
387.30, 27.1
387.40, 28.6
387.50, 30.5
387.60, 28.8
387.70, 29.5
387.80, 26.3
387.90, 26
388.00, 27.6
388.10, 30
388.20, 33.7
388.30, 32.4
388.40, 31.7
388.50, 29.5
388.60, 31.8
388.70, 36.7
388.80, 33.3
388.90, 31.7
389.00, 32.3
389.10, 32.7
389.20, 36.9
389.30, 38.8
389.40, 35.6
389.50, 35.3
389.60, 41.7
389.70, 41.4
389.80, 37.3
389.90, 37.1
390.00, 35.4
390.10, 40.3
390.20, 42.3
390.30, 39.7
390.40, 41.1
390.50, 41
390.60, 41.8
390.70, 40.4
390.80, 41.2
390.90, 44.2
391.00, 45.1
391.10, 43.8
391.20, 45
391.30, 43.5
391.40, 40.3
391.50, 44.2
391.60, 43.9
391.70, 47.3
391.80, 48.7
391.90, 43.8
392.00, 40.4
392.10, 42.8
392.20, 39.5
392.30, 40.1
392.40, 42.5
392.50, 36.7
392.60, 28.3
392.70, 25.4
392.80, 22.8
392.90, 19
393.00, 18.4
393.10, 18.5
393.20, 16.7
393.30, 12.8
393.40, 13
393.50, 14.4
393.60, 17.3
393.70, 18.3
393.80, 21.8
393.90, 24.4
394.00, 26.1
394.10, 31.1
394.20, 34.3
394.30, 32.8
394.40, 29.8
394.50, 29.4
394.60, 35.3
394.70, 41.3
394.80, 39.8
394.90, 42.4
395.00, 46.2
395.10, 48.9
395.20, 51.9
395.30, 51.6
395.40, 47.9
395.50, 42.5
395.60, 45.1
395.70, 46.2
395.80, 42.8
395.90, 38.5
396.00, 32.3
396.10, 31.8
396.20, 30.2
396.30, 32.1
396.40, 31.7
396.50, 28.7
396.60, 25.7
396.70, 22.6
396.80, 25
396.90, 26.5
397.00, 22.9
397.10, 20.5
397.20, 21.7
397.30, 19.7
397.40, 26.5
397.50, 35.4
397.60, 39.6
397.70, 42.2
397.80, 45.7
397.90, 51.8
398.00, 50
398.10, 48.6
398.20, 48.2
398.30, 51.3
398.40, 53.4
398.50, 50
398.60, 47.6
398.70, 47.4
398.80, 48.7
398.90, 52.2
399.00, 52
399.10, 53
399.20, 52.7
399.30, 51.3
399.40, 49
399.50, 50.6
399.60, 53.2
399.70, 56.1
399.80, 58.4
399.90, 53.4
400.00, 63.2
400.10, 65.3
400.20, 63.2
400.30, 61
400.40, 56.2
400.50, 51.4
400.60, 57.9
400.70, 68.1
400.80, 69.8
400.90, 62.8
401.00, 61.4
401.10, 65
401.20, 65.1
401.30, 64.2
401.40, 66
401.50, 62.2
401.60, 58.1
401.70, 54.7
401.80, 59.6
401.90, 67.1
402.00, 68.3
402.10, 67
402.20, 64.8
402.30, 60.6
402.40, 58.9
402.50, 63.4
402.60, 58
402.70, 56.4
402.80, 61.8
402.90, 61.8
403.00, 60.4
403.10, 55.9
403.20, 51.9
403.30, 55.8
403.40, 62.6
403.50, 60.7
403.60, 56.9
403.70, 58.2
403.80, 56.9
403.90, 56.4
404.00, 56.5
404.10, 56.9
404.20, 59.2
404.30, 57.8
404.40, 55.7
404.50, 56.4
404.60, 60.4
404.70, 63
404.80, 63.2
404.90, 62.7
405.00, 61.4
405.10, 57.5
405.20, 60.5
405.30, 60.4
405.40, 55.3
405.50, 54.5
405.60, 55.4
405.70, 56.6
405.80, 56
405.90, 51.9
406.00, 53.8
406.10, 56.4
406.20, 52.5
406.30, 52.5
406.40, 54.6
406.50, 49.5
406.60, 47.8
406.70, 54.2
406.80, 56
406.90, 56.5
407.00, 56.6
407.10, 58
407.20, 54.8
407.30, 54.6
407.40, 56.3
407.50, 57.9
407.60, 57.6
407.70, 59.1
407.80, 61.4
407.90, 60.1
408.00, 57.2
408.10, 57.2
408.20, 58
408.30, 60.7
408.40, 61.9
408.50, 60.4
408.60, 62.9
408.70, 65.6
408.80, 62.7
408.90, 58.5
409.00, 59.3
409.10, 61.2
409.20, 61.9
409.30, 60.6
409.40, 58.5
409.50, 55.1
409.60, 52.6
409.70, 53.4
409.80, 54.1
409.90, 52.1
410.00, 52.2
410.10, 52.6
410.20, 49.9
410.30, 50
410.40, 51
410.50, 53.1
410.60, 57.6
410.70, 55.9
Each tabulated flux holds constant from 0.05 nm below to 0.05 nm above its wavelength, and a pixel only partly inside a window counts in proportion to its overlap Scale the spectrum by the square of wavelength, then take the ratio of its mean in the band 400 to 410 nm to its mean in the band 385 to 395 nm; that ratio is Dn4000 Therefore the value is 1.89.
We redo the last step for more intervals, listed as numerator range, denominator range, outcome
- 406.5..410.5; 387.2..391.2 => 1.76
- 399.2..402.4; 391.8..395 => 2.12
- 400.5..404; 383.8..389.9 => 2.04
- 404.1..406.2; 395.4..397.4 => 1.94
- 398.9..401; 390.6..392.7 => 1.44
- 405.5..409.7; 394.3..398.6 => 1.59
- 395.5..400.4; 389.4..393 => 1.14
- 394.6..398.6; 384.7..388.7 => 1.30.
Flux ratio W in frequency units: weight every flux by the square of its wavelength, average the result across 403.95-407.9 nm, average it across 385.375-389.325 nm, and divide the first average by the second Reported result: 1.9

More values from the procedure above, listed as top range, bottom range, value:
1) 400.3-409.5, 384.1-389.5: 2.01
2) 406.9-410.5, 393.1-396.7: 1.88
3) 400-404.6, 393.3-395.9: 1.81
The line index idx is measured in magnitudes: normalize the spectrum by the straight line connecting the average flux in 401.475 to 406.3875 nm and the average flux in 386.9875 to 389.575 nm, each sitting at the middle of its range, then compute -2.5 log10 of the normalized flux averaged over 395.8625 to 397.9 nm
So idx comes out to 0.46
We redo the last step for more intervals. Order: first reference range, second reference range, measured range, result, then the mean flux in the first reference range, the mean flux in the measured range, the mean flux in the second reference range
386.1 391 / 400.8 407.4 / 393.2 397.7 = 0.39 mag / 34.7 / 31.7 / 58.6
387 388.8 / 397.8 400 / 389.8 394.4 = 0.12 mag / 30.6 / 33.9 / 51.5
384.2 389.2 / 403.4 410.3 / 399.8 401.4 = -0.25 mag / 32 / 61.9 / 57.2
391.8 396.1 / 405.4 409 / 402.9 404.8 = -0.14 mag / 33.3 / 58.1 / 56.9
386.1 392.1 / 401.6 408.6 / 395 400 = 0.14 mag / 36.4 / 42.2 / 58.1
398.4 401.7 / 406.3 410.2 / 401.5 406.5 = -0.02 mag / 57.3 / 58.5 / 57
